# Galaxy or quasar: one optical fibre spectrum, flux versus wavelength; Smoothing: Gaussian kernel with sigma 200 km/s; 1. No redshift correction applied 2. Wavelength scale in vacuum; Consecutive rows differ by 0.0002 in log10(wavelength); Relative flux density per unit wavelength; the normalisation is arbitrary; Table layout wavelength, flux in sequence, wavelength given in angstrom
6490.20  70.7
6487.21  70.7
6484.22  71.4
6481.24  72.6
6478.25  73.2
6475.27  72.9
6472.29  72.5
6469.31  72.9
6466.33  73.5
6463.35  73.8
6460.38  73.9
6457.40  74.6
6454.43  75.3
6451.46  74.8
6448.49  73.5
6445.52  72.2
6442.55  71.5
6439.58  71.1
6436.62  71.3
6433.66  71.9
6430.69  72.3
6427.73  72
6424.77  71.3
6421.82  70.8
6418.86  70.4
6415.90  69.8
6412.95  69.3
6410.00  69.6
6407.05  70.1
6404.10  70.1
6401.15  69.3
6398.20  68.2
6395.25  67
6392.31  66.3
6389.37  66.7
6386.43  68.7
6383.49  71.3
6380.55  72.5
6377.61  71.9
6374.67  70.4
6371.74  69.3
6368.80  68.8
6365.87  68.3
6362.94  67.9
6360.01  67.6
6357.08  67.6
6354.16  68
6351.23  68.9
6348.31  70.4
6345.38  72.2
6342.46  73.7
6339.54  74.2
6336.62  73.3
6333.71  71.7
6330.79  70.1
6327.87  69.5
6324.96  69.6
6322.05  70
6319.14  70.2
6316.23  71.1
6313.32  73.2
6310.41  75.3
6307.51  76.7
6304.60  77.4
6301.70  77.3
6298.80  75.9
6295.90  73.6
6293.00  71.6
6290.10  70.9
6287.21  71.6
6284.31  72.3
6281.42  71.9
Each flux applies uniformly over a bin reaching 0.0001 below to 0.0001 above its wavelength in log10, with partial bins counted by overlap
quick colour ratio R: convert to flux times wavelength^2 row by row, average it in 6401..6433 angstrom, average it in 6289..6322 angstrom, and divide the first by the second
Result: 0.99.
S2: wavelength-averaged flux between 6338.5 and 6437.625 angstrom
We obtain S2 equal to 69.9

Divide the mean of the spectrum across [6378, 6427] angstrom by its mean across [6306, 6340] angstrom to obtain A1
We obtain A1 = 1.0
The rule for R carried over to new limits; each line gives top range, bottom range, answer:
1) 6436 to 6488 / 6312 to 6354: 1.07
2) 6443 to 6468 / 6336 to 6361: 1.08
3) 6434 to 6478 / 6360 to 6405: 1.08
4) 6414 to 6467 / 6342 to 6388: 1.06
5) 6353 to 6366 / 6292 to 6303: 0.93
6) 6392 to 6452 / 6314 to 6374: 1.03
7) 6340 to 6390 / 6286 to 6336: 0.98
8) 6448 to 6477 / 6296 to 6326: 1.05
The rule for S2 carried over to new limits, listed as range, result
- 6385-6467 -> 71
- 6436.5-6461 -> 73.2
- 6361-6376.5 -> 69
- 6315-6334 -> 70.2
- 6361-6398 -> 69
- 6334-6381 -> 70.3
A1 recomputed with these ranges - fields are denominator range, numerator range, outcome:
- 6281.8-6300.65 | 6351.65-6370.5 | 0.94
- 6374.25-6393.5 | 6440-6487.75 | 1.05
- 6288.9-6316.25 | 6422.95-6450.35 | 0.97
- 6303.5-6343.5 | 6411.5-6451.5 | 0.99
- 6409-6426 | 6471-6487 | 1.03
